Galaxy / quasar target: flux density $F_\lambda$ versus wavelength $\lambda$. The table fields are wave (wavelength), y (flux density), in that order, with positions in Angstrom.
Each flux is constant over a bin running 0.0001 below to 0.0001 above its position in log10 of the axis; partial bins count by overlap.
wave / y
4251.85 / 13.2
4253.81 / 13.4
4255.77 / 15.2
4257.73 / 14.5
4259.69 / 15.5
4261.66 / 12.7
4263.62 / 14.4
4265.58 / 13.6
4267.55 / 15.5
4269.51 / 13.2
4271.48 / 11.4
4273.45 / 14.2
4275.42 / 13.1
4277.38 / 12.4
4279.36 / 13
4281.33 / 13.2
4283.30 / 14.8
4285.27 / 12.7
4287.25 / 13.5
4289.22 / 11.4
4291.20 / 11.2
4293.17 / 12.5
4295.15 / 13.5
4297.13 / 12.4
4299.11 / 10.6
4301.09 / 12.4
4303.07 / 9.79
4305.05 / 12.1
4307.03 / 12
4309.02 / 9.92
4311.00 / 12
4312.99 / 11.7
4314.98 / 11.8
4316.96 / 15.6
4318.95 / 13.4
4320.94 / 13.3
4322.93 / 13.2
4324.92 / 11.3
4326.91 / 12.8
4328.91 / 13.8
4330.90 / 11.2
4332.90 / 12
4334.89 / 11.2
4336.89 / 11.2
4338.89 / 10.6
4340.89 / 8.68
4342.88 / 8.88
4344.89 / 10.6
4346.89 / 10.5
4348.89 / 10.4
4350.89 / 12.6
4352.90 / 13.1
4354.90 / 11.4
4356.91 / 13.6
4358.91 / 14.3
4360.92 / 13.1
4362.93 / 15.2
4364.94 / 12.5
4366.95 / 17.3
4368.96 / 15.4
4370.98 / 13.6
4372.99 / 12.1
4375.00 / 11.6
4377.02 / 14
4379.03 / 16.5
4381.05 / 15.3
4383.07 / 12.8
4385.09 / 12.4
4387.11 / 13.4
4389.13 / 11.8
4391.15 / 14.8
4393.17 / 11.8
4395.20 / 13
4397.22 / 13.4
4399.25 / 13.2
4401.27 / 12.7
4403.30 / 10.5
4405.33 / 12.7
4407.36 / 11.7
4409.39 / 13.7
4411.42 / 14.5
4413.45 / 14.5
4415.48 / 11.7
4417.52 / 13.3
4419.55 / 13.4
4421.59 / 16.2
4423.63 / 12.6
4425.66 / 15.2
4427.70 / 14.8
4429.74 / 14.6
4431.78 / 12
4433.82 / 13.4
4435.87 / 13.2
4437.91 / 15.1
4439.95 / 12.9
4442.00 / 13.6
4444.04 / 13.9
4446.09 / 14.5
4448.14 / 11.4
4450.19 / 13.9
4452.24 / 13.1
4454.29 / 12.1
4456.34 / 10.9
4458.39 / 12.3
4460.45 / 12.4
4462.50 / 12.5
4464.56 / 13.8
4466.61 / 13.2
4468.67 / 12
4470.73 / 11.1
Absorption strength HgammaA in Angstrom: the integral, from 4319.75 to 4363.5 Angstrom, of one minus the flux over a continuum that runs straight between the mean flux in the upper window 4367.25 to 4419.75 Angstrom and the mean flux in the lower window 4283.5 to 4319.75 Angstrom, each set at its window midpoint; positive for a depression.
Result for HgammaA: 2.5 Angstrom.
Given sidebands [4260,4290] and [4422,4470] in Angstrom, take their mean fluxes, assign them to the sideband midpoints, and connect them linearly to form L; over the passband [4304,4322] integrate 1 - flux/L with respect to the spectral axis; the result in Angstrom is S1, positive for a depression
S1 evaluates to 1.2 Angstrom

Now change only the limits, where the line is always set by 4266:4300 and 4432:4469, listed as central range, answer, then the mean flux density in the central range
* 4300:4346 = 4.26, 11.7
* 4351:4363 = -0.29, 13.2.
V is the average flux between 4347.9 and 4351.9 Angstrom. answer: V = 11.5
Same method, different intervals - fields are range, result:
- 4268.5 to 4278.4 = 12.9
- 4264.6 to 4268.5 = 14.5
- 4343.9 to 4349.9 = 10.5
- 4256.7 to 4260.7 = 15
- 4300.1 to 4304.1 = 11.1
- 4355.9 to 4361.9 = 13.7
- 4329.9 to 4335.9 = 11.5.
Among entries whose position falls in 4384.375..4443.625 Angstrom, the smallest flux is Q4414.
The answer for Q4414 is 10.5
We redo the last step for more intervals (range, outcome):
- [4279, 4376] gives 8.68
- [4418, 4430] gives 12.6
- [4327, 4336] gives 11.2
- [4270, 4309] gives 9.79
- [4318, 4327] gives 11.3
